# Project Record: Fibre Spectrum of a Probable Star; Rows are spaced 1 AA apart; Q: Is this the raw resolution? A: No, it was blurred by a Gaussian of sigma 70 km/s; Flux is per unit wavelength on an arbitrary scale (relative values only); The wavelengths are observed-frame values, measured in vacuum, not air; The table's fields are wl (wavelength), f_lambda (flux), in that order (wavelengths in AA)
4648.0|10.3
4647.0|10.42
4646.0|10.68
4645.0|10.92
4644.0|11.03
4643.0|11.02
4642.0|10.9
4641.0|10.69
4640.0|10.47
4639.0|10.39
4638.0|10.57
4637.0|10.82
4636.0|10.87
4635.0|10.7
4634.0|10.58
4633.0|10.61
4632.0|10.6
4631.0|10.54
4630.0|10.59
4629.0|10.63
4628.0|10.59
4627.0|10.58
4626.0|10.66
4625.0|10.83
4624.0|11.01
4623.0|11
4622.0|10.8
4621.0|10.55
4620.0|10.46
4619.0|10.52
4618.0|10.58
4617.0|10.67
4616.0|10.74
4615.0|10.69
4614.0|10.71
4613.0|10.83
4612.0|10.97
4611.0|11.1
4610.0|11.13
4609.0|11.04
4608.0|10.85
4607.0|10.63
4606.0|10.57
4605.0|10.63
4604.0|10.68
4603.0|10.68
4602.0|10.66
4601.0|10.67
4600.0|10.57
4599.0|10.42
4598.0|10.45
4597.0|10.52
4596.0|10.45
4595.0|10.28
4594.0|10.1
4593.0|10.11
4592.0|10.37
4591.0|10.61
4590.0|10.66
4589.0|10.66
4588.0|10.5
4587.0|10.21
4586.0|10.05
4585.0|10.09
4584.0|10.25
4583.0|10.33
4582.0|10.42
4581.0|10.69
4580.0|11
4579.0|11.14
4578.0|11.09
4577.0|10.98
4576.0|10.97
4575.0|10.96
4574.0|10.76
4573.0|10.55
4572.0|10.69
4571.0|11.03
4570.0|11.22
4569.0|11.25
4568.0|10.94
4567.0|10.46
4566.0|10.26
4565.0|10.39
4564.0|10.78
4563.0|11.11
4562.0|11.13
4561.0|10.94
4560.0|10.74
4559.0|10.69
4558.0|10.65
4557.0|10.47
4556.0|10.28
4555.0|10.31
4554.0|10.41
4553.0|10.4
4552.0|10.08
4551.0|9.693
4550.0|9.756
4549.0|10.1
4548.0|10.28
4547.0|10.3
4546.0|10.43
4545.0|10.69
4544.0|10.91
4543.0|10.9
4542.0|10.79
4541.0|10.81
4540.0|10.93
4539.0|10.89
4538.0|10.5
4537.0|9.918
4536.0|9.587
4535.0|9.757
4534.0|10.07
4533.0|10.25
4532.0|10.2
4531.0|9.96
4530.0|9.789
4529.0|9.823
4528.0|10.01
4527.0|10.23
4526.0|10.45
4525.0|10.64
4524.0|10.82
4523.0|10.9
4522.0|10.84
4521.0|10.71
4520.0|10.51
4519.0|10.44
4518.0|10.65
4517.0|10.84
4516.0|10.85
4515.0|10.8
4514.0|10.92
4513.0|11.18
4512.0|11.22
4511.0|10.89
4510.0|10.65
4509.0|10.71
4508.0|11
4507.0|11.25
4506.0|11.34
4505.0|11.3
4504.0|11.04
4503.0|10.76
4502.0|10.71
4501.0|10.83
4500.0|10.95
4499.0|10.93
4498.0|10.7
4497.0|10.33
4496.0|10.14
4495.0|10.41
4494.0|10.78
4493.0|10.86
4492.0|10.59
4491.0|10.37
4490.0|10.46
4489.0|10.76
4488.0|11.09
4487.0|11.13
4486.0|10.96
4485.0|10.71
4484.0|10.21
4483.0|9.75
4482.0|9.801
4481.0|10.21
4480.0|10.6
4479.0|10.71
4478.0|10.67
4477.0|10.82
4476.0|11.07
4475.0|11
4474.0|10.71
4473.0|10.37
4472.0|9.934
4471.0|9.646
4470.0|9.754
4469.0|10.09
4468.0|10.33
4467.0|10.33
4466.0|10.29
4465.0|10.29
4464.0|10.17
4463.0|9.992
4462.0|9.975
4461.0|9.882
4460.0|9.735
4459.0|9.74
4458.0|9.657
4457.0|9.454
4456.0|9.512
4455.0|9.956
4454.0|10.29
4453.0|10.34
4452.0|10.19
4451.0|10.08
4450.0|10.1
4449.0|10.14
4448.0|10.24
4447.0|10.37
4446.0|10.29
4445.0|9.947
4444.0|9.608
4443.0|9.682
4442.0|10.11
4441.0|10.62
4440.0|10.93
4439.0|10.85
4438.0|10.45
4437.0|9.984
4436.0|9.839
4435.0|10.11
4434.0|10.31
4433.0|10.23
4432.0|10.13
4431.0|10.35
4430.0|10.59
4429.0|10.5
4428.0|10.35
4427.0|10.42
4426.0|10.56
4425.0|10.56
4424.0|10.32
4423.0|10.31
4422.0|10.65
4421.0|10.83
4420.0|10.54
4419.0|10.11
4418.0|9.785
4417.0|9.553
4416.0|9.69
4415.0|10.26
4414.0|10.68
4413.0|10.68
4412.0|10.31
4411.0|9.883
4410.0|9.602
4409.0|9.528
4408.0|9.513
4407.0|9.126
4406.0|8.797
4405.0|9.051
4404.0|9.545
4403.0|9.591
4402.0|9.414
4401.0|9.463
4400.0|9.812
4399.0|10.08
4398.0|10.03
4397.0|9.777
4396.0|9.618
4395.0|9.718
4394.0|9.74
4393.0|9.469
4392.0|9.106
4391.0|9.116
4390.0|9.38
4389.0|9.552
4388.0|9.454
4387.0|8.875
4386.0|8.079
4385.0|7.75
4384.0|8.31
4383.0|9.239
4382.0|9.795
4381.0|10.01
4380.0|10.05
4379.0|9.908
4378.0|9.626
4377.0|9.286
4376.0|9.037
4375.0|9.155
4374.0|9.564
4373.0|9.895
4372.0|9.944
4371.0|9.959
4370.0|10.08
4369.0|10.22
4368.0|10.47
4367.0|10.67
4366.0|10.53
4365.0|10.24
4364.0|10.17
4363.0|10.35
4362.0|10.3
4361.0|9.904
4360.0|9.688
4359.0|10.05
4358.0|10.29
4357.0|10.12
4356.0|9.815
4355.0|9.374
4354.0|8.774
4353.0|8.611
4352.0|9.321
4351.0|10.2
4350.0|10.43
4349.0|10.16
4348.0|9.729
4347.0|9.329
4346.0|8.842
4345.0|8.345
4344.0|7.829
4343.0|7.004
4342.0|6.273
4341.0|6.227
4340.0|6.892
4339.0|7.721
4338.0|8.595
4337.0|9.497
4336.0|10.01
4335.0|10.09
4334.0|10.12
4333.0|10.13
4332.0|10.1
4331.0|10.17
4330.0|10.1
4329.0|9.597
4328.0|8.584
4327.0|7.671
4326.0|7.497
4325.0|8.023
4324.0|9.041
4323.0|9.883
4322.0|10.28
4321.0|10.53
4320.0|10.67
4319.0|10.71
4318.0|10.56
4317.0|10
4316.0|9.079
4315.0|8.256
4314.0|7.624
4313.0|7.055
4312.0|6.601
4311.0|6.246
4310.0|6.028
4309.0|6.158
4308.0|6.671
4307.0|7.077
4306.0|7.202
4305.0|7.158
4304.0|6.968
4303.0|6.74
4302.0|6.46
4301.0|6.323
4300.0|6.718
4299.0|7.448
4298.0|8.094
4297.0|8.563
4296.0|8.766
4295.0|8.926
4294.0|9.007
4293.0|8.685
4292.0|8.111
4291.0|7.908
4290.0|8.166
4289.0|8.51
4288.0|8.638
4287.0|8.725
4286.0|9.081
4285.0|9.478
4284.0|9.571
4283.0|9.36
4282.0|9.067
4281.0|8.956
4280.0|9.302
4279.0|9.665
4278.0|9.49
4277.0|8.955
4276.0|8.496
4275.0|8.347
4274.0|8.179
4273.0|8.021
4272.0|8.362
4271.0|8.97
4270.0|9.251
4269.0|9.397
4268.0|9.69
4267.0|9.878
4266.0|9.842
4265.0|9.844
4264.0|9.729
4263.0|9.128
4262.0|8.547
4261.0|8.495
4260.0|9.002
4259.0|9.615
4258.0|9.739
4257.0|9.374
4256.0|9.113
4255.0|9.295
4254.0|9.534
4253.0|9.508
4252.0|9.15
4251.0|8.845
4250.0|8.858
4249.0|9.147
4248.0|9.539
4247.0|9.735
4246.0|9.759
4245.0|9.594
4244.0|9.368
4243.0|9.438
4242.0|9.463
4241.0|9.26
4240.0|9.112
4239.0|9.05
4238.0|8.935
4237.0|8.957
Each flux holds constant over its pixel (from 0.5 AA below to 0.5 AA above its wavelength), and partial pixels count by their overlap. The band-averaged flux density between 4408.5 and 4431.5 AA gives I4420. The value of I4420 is 10.3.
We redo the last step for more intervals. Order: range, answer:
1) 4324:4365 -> 9.16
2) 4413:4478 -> 10.2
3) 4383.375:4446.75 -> 9.87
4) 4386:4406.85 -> 9.44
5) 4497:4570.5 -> 10.6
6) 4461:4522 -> 10.6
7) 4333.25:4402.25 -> 9.4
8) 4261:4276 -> 9.05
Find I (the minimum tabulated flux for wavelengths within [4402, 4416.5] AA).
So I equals 8.797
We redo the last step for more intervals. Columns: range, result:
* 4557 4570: 10.26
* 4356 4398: 7.75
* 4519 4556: 9.587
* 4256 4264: 8.495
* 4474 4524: 9.75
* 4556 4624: 10.05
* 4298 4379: 6.028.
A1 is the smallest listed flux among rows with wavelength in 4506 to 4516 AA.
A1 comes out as 10.65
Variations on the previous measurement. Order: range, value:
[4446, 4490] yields 9.454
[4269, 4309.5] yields 6.158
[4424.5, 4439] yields 9.839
